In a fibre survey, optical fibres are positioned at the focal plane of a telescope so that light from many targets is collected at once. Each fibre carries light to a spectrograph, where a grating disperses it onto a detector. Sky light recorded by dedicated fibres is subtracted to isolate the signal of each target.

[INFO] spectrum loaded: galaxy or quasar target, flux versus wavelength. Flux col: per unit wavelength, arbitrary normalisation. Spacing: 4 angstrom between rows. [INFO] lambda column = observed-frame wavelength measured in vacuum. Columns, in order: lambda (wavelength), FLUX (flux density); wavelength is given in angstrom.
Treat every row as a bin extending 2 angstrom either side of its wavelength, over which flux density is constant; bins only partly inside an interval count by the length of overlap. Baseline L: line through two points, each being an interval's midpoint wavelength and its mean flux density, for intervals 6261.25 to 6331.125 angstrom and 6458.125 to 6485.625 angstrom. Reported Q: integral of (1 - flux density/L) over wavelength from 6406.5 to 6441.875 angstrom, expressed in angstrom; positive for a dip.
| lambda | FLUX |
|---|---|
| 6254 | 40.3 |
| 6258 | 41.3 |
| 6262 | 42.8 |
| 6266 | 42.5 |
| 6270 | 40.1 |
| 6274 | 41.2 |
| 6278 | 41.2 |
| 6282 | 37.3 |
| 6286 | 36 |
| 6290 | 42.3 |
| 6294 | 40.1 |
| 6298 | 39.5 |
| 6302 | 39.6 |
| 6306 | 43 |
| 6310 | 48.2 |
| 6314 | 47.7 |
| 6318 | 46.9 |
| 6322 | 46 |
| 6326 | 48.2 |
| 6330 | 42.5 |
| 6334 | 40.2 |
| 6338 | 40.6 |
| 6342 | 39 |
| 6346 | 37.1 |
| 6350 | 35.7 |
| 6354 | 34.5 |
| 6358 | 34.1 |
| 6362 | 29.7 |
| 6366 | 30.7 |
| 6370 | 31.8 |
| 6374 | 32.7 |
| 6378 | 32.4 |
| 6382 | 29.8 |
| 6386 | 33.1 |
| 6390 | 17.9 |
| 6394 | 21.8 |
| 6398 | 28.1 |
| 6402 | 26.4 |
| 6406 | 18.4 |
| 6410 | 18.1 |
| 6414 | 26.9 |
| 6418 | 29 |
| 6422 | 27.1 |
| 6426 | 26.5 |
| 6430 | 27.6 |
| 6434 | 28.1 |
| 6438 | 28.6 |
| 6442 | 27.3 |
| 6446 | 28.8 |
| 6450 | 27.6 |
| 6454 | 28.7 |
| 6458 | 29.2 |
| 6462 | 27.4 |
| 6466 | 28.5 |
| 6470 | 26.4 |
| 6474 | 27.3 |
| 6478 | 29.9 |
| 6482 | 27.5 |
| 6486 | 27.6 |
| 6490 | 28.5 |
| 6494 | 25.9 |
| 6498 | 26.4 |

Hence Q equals 6.2 angstrom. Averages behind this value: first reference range 42.5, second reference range 27.9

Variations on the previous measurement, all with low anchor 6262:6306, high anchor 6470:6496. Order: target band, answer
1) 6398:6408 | 2.8 angstrom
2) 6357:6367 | 1.1 angstrom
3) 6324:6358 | -2.5 angstrom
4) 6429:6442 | 1.1 angstrom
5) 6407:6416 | 2.8 angstrom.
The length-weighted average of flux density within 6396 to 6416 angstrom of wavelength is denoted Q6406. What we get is 23.6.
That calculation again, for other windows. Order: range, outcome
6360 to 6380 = 31.5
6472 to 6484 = 28.2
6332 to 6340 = 40.4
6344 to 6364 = 34.2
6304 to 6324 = 46.4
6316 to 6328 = 47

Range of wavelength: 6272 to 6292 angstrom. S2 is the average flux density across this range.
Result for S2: 39.6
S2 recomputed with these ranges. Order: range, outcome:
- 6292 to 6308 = 40.5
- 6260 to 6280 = 41.6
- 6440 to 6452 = 27.9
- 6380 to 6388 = 31.5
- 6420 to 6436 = 27.3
